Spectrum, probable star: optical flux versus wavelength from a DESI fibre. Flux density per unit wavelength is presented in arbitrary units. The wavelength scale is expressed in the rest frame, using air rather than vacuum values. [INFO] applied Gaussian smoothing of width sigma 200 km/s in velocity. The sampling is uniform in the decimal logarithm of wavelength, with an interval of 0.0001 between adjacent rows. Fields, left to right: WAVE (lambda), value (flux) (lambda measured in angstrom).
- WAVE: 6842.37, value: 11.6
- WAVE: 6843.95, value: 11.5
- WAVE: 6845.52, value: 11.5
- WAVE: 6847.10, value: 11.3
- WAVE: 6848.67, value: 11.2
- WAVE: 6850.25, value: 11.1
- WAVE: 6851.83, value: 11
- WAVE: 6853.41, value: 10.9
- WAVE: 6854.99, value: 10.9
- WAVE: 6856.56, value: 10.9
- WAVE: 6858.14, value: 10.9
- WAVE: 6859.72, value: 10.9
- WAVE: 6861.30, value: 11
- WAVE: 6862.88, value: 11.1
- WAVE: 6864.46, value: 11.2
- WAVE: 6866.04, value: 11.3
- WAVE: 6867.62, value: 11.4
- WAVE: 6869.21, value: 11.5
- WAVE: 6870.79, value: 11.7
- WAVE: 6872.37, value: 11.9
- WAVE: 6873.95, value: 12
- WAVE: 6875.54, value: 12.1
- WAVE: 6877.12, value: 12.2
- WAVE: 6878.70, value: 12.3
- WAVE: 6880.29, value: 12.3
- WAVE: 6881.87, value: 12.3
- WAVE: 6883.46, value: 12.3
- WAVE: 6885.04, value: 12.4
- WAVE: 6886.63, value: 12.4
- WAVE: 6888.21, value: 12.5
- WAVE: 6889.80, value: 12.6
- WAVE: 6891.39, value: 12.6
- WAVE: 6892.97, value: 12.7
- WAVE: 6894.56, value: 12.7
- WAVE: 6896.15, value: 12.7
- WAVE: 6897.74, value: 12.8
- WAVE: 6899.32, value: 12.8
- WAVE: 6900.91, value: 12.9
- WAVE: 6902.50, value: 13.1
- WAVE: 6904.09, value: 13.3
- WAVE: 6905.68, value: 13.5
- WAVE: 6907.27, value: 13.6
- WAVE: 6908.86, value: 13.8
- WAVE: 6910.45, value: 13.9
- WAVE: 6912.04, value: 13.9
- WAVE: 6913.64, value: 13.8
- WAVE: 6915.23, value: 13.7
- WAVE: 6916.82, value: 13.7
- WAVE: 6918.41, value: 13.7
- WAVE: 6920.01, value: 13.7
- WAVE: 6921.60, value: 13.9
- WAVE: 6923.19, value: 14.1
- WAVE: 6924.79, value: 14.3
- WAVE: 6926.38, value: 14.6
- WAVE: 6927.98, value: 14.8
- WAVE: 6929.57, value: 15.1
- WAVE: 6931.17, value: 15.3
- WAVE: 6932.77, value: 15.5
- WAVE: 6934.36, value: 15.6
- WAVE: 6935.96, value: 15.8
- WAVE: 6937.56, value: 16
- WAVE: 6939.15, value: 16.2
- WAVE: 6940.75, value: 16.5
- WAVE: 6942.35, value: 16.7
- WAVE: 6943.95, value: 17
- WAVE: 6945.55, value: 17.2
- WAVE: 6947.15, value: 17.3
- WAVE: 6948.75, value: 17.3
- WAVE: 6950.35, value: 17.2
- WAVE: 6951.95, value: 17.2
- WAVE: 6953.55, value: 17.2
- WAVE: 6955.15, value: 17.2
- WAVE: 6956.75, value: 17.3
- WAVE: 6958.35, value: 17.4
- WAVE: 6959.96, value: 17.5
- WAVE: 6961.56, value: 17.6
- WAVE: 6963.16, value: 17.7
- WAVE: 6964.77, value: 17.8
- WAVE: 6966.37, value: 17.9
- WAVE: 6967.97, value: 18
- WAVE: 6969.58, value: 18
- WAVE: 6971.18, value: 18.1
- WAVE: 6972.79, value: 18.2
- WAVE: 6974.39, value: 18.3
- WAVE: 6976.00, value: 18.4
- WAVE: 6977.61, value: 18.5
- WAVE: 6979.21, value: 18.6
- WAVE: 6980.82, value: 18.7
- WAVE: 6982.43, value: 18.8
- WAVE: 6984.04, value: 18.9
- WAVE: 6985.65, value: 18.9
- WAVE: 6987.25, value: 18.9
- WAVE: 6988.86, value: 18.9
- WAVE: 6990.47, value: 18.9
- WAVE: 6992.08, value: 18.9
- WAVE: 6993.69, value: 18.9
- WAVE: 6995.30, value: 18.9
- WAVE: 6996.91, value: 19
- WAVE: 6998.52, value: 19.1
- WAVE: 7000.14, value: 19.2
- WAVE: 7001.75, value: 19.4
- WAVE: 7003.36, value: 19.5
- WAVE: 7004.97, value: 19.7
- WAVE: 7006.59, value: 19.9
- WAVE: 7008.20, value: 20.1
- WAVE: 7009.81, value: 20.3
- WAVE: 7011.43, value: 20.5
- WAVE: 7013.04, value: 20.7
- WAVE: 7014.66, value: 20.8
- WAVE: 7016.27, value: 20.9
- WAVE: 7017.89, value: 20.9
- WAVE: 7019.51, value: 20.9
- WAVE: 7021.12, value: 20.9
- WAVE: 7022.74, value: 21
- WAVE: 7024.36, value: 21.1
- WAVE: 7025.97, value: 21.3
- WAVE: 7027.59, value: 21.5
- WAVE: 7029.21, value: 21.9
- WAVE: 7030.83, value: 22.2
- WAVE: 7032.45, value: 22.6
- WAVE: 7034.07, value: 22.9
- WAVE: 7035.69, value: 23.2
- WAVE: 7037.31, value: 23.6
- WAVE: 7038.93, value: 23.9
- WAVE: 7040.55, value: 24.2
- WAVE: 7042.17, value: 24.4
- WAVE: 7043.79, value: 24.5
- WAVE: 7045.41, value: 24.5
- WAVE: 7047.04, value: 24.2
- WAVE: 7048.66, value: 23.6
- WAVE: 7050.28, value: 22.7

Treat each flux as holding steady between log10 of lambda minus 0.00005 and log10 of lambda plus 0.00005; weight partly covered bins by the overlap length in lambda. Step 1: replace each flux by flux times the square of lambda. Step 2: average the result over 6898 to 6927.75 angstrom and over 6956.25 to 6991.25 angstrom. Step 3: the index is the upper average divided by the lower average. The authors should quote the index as 1.36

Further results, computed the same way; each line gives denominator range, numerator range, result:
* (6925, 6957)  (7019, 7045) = 1.42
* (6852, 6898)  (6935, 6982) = 1.51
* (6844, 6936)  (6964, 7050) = 1.66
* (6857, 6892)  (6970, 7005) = 1.64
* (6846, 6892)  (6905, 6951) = 1.32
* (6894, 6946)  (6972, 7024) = 1.38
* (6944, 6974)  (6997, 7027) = 1.17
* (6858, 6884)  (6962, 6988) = 1.62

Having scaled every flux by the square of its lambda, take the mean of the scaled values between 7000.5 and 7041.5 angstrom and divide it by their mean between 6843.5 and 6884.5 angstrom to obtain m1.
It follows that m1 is 1.9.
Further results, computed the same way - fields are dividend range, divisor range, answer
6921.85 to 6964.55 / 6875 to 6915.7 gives 1.29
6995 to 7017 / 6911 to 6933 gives 1.43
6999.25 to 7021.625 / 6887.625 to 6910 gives 1.61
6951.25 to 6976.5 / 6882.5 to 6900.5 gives 1.44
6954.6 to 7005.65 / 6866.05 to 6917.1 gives 1.49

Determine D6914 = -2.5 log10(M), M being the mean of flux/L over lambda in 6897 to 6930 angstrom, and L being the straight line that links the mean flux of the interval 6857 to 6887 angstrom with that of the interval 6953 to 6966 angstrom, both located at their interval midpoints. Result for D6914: 0.05 mag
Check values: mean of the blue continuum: 11.7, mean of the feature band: 13.8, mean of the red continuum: 17.5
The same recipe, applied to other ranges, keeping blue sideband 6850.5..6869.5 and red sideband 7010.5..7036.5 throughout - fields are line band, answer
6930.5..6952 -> -0.02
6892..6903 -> 0.05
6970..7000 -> 0.02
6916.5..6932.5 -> 0.06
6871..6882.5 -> 0.00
